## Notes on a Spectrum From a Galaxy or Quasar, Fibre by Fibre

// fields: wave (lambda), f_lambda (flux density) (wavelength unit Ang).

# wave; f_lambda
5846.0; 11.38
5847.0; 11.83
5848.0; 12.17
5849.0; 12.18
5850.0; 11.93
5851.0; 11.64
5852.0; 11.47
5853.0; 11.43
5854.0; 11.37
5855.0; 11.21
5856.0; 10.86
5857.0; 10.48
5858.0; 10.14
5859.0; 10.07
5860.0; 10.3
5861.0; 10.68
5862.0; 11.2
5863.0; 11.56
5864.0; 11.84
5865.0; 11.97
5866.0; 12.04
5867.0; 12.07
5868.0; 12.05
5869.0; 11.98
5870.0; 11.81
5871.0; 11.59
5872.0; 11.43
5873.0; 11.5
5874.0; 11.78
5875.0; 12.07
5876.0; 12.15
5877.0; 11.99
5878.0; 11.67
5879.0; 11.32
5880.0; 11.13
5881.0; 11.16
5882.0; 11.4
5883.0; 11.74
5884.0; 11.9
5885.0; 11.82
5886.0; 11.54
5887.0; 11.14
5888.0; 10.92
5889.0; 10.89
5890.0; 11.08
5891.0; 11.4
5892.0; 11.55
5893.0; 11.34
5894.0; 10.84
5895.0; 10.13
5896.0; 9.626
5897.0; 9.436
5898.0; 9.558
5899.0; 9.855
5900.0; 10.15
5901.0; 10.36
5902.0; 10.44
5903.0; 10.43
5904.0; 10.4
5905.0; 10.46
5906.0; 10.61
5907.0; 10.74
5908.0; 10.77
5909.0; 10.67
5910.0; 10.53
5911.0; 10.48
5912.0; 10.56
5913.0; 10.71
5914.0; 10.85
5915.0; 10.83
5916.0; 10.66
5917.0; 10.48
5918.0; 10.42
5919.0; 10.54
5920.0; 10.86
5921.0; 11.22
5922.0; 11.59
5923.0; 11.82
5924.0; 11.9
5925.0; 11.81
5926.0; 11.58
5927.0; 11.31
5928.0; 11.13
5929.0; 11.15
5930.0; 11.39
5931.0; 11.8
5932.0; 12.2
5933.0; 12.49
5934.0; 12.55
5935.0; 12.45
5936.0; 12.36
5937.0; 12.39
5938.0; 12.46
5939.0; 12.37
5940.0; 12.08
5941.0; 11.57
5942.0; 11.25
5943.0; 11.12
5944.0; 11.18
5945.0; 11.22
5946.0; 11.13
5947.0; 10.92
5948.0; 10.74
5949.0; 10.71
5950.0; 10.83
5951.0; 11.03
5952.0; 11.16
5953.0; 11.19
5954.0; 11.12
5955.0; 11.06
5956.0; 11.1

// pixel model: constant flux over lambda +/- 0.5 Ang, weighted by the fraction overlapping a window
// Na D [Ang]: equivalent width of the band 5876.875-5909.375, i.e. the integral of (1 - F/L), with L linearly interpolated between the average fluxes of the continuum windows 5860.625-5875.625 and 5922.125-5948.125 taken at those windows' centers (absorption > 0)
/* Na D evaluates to 2.41 Ang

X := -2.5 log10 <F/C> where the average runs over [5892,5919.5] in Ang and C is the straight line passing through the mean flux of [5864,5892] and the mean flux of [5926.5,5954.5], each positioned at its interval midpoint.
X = 0.11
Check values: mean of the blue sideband 11.6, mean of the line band 10.5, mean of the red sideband 11.5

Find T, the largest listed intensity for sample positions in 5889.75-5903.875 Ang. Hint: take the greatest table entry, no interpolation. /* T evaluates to 11.55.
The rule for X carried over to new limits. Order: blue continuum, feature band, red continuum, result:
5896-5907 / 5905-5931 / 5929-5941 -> 0.02 mag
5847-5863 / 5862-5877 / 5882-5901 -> -0.08 mag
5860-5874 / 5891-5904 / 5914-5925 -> 0.09 mag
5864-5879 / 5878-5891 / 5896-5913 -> -0.01 mag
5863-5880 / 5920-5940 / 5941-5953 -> -0.06 mag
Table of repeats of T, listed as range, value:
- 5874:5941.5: 12.55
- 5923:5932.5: 12.2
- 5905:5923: 11.82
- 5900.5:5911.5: 10.77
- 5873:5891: 12.15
